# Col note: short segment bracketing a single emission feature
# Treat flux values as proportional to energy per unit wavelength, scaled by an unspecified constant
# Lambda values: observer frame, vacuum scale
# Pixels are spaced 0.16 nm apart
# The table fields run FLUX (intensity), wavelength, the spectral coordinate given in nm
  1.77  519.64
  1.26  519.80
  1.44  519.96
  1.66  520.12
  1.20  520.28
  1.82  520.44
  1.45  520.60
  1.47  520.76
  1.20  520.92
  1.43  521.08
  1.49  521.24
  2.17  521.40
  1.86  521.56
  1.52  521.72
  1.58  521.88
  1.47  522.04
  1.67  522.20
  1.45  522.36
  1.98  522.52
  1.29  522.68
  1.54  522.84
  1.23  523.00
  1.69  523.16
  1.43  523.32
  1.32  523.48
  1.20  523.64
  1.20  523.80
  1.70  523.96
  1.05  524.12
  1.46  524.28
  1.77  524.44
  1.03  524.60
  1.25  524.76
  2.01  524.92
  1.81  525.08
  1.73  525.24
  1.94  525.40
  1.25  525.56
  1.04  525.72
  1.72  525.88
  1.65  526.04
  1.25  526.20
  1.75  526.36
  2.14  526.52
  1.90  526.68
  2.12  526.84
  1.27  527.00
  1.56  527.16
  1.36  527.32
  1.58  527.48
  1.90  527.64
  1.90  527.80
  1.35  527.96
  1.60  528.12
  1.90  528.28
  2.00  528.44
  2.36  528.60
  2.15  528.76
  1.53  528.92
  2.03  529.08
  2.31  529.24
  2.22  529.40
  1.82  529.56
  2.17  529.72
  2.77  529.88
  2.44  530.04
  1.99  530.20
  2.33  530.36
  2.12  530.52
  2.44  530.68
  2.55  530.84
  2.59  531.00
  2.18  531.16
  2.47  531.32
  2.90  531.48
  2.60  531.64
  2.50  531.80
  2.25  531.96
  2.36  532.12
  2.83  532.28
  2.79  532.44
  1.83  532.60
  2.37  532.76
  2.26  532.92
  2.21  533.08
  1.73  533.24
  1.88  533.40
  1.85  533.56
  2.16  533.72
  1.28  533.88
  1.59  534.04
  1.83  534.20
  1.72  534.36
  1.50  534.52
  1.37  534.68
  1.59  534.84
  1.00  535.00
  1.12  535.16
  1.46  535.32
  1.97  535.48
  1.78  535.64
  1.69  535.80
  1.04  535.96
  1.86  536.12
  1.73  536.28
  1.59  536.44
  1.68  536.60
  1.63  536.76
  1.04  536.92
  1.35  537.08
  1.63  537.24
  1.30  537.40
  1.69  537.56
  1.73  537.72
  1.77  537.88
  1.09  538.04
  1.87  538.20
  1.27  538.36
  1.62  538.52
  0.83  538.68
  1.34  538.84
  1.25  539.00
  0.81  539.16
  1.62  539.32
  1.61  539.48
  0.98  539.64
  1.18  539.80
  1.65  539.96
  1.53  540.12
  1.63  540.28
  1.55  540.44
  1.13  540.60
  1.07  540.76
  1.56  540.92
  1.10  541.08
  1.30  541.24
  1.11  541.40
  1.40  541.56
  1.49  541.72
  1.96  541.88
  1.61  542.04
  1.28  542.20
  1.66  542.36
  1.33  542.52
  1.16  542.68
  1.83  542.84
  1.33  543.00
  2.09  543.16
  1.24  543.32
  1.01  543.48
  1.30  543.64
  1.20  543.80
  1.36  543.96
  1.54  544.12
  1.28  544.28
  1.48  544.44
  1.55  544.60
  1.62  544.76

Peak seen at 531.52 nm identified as Mg II 2798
